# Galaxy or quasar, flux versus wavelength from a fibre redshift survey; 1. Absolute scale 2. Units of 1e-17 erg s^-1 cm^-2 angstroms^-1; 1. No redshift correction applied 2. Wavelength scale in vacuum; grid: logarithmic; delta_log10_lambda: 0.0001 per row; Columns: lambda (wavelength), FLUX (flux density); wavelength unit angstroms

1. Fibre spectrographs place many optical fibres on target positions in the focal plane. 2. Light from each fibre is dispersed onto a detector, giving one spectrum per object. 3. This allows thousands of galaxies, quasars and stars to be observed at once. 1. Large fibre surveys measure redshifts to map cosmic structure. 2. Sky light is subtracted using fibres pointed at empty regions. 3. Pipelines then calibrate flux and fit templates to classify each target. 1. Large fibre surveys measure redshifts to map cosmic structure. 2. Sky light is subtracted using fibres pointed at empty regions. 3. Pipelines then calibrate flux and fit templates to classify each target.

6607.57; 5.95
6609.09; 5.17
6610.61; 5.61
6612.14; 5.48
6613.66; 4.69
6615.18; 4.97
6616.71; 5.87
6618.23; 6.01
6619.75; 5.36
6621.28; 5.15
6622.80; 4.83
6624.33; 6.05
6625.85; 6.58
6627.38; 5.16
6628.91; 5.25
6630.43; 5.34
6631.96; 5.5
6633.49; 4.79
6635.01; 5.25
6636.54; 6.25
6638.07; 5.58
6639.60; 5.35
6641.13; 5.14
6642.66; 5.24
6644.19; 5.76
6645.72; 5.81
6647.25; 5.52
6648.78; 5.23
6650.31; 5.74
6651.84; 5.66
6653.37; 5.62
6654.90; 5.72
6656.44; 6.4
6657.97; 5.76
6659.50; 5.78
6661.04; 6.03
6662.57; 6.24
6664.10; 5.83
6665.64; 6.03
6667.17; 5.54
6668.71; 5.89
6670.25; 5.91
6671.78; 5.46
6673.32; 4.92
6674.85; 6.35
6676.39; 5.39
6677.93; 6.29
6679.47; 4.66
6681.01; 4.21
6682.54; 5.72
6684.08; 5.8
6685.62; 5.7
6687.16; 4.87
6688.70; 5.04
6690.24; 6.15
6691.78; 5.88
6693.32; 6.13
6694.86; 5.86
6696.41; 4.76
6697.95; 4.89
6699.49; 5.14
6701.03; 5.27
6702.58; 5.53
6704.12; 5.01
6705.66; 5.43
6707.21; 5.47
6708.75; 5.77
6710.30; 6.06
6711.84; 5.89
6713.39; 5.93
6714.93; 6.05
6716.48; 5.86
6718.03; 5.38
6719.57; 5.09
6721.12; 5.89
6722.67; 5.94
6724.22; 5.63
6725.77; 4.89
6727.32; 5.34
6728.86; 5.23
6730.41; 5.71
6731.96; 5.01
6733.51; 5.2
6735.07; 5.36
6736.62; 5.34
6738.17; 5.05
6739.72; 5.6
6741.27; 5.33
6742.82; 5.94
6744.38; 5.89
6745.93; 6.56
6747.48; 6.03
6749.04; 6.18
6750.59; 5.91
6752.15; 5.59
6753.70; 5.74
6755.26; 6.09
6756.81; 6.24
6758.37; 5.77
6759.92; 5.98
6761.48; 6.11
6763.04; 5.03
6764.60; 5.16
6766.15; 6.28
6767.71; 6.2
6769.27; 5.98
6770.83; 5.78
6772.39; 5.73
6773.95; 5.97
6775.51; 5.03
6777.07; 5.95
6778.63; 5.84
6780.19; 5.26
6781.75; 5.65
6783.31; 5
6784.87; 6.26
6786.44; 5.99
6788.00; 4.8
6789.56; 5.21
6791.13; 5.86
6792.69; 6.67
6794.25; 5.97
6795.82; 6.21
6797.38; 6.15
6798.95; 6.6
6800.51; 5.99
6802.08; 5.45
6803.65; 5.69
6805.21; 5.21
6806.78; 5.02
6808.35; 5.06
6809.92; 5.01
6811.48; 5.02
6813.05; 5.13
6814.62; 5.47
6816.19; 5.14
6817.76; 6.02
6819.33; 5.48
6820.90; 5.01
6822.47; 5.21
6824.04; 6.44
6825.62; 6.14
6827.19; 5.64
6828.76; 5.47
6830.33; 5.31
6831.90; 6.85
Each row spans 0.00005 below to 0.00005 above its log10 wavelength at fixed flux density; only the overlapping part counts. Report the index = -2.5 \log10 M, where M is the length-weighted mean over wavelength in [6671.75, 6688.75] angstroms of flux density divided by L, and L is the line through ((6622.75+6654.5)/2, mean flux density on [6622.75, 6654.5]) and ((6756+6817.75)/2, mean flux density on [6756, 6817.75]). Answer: 0.037 mag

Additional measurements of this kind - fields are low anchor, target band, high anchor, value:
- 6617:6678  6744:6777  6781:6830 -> -0.05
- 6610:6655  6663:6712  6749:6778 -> 0.02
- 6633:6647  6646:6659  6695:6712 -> -0.05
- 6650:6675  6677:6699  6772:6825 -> 0.07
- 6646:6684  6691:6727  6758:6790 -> 0.02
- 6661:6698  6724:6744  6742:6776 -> 0.08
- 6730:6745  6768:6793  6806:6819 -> -0.07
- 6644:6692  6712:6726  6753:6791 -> 0.00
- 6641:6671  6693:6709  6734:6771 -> 0.08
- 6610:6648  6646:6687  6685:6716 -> -0.03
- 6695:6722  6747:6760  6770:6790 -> -0.07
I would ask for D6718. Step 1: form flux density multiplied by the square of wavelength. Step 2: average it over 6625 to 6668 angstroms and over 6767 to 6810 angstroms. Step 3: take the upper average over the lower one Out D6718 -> 1.1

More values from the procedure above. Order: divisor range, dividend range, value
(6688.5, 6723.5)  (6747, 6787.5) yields 1.05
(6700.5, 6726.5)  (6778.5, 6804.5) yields 1.06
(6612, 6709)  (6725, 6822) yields 1.05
